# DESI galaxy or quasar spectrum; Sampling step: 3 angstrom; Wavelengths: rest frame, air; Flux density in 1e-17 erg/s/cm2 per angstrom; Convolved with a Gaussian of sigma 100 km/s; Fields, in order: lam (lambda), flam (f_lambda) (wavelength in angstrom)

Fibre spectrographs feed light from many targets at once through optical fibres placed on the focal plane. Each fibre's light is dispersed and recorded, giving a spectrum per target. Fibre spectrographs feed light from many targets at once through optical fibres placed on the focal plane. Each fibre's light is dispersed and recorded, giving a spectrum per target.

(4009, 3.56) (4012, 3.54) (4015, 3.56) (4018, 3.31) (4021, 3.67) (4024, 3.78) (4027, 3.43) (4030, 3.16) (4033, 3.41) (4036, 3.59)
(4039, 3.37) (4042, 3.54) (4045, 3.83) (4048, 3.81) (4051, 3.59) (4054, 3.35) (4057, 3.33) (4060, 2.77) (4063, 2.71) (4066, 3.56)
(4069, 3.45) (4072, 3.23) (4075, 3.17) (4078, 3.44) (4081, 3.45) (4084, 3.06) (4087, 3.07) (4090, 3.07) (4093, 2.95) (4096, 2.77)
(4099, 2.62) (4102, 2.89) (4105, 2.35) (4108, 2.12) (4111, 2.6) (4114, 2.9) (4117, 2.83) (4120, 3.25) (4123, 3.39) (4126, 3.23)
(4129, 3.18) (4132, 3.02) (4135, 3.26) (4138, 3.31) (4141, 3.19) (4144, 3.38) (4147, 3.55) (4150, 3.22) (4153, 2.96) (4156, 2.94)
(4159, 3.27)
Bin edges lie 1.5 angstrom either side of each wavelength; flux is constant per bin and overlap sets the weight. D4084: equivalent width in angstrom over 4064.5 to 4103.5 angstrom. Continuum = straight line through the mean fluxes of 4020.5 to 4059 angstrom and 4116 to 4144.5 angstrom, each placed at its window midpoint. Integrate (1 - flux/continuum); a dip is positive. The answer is 2.7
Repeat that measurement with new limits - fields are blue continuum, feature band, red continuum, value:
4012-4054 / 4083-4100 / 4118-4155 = 2.21 angstrom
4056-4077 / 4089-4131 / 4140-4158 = 4.30 angstrom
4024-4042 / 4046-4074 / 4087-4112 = -1.61 angstrom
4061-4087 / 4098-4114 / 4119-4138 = 3.38 angstrom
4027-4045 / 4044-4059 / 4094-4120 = -1.20 angstrom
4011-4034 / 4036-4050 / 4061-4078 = -1.08 angstrom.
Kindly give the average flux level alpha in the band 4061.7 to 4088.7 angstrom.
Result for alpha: 3.24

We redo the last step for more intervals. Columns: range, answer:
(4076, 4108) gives 2.93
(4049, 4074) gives 3.26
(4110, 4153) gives 3.16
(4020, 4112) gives 3.2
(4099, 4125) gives 2.79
